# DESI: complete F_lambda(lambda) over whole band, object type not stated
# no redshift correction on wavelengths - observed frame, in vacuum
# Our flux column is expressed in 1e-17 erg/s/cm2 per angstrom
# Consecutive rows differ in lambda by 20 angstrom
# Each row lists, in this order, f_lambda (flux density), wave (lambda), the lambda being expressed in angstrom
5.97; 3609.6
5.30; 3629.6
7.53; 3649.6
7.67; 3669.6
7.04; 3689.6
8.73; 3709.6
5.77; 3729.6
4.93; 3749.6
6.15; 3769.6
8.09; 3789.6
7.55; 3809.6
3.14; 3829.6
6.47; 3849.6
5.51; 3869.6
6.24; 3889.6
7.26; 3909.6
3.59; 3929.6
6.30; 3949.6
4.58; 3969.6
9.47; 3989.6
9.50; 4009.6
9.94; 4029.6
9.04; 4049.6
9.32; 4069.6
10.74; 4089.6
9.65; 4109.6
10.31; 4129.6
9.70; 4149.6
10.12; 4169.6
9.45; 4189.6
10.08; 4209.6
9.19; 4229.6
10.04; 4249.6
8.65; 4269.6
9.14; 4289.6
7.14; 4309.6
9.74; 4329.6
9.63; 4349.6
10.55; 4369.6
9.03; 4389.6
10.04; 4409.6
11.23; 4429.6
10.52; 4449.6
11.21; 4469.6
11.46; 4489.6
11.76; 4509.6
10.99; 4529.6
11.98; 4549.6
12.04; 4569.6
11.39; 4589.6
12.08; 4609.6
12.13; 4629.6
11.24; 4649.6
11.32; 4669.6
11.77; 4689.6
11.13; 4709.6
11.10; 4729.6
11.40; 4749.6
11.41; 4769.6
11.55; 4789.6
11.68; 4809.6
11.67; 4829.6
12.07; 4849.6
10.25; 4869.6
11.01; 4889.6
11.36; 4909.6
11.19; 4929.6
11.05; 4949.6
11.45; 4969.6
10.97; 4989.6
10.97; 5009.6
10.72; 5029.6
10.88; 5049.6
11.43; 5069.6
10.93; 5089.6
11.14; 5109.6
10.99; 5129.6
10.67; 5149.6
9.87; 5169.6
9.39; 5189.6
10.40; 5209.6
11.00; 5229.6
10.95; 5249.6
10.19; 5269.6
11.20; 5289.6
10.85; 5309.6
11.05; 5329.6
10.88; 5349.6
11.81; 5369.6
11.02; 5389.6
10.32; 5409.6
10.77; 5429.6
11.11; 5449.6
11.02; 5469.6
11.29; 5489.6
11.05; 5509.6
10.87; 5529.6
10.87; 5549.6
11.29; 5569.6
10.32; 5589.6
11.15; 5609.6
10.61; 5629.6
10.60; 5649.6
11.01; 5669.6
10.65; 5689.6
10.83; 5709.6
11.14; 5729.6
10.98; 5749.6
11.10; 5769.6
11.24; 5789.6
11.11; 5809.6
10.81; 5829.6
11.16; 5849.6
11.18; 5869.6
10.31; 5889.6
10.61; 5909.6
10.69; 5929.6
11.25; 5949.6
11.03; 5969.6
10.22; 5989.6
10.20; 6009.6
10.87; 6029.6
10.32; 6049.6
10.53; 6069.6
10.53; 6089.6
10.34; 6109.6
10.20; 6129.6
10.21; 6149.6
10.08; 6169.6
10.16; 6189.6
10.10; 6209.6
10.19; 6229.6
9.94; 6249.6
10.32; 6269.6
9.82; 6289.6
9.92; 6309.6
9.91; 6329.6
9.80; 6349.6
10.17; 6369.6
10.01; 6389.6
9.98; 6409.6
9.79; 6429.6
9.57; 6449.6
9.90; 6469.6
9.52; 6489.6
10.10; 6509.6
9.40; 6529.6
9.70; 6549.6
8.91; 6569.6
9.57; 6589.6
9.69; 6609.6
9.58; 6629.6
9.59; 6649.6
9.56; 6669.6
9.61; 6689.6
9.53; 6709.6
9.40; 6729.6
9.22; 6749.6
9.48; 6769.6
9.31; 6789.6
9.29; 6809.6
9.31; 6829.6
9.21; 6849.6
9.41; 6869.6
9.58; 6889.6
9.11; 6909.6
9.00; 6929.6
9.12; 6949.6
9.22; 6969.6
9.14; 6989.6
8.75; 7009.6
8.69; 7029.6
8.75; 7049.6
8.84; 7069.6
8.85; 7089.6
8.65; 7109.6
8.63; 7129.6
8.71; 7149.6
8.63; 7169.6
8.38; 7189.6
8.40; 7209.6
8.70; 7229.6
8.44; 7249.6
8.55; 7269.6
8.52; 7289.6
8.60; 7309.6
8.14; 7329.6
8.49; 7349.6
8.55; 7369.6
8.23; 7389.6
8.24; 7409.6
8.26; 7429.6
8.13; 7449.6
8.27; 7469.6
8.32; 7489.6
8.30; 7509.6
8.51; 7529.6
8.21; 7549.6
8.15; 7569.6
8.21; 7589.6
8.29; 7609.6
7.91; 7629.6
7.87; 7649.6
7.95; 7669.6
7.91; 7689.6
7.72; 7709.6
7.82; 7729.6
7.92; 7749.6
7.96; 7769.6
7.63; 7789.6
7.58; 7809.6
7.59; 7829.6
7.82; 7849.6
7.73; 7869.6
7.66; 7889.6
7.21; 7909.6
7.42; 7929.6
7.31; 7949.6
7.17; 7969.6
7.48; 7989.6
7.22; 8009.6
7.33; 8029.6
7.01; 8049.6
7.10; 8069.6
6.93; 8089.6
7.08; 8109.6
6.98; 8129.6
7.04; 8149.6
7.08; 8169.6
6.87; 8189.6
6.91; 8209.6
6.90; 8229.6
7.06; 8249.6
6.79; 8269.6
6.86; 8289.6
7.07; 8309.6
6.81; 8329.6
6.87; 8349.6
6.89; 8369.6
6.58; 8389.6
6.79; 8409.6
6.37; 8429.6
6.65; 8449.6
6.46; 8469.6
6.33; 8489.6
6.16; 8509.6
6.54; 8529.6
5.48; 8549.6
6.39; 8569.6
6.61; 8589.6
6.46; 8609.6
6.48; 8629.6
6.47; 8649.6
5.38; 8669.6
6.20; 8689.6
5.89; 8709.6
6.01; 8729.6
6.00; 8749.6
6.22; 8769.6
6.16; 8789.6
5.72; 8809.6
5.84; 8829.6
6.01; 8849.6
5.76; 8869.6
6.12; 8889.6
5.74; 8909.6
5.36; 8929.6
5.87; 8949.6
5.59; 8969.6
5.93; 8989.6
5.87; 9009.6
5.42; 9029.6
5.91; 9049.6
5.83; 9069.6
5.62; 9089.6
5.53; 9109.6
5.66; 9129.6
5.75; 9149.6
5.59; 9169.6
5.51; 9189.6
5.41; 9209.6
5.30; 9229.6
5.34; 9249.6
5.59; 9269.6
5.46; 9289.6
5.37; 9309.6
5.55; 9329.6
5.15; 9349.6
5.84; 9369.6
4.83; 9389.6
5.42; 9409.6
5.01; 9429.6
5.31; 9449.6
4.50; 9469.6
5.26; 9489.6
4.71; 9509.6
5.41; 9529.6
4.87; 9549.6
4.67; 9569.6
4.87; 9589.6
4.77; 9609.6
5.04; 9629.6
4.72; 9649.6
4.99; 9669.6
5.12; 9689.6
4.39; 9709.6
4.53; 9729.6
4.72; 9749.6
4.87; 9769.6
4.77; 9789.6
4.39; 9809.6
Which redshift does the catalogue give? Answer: 0.00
